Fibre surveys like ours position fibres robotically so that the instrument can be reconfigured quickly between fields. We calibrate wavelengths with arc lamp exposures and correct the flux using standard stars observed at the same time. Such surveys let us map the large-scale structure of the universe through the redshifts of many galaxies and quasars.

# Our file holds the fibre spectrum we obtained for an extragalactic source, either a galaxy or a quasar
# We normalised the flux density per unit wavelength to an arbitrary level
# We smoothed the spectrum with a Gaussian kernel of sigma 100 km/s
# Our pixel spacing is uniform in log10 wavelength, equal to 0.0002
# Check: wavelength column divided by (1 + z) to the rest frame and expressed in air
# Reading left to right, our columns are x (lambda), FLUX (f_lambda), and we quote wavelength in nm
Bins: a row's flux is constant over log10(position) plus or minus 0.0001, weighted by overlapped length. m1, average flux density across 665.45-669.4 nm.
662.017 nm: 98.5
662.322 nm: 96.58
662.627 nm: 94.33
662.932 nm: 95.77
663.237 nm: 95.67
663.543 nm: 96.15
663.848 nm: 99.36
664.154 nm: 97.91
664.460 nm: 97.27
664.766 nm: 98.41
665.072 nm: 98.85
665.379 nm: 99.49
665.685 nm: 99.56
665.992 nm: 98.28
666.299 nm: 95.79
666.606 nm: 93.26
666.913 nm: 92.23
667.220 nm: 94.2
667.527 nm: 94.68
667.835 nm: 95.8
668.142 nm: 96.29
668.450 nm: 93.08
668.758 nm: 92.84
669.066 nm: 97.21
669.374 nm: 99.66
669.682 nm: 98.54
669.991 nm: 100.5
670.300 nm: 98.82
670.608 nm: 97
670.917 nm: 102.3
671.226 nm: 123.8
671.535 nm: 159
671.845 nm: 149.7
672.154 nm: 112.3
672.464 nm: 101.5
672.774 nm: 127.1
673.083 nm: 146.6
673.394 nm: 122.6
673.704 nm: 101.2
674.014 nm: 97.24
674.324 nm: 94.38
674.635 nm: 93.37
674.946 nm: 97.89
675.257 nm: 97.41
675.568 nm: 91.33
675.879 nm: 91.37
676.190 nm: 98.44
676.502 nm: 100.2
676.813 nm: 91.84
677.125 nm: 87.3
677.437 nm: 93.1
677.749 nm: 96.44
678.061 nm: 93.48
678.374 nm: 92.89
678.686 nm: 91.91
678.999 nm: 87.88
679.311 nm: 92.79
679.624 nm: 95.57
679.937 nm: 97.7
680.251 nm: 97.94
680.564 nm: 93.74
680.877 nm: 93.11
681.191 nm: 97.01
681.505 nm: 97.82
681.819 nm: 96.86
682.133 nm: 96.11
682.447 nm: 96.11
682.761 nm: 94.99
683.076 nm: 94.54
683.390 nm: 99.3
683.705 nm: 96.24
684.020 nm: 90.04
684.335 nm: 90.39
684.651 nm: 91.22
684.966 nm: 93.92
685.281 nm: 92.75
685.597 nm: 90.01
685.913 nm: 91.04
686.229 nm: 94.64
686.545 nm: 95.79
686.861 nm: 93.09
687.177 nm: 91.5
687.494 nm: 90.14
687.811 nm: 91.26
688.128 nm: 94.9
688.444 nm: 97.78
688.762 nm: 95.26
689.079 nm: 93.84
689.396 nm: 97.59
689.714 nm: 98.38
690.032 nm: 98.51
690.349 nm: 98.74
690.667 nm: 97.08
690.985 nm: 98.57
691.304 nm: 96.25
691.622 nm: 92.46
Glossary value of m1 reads 95.6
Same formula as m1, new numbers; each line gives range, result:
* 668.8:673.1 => 114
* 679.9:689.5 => 94.3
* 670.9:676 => 113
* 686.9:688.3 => 92.1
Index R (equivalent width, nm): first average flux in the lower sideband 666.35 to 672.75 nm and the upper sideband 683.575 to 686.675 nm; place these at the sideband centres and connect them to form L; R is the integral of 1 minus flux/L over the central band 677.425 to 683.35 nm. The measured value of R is 0.09 nm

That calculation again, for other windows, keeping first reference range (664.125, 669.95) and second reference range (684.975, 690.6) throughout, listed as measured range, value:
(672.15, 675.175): -0.41 nm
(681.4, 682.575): -0.02 nm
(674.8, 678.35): 0.05 nm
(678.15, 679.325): 0.05 nm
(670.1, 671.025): -0.03 nm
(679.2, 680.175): 0.00 nm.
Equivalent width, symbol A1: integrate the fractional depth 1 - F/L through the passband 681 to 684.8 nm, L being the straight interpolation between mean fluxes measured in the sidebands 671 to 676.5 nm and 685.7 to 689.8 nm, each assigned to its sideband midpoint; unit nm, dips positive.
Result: 0.19 nm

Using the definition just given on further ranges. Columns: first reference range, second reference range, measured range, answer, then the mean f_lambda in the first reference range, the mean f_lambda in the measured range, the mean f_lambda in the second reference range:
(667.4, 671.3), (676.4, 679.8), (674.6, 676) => 0.006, 98.8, 94.4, 93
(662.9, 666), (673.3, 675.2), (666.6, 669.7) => 0.113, 97.9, 95.2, 100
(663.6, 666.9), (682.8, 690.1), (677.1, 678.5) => 0.033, 97.5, 93.1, 94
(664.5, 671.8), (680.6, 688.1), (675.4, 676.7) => 0.034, 102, 95.3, 93.8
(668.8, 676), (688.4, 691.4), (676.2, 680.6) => 0.451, 109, 93.9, 97.2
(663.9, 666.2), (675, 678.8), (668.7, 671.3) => -0.114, 98.5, 101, 93.9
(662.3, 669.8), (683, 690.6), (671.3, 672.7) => -0.499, 96.4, 130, 94.2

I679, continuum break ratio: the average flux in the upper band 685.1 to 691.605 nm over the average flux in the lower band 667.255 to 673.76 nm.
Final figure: 0.86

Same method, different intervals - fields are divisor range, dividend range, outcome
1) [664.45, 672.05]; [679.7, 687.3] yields 0.92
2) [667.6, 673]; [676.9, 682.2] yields 0.86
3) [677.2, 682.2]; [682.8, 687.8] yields 0.98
